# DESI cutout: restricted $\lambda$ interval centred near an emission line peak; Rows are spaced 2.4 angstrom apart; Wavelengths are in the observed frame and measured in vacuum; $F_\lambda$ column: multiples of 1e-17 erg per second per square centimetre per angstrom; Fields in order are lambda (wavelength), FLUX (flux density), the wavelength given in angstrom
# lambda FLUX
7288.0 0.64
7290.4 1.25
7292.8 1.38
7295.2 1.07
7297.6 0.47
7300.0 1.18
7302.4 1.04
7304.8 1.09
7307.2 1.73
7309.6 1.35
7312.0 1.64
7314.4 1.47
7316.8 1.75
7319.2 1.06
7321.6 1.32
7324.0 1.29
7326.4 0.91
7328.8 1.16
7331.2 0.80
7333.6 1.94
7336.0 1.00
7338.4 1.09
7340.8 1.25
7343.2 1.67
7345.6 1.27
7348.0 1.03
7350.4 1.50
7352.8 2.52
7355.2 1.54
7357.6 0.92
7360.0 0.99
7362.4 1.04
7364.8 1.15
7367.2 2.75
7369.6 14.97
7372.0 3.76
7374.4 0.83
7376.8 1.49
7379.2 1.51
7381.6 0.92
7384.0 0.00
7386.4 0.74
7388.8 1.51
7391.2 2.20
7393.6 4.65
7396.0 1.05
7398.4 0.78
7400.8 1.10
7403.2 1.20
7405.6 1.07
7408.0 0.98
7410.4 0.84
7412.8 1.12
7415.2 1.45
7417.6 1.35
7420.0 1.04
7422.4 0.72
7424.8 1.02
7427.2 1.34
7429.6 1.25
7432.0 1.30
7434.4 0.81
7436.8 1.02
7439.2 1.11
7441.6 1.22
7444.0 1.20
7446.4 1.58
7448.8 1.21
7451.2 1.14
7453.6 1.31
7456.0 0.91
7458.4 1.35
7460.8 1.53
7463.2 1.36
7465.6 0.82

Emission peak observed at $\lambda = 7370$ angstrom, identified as H-alpha 6563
